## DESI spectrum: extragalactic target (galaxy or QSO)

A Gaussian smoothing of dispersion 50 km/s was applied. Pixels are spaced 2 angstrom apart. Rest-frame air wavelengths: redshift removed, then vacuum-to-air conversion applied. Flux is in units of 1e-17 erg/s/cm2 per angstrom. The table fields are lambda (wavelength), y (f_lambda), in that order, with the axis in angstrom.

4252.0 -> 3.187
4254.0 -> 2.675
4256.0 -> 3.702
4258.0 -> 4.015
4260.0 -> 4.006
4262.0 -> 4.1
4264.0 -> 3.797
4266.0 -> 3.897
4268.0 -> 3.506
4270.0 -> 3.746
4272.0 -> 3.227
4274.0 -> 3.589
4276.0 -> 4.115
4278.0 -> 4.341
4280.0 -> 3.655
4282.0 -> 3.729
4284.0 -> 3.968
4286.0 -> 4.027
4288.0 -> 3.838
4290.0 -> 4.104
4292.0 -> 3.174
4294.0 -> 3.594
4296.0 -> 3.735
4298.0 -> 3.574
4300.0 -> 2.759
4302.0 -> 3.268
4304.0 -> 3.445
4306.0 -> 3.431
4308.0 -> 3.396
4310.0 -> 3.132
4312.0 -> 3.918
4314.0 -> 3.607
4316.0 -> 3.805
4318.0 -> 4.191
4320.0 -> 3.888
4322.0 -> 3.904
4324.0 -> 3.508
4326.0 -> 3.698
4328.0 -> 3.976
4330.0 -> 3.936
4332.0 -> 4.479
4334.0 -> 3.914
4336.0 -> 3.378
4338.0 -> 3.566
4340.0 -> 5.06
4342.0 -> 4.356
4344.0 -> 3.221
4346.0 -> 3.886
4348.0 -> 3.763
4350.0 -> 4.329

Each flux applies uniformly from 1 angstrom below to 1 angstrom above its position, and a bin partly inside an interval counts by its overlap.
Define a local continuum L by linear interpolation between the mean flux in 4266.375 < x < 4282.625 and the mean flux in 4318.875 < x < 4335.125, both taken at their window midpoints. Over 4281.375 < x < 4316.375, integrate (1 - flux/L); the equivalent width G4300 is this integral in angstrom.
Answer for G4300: 2.2 angstrom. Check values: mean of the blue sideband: 3.74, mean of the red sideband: 3.91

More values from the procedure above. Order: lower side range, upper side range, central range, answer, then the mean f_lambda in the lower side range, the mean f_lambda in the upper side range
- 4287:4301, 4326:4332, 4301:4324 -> 1.0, 3.54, 4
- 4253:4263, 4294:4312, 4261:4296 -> -2.3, 3.7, 3.39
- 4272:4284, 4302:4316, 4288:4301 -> 0.5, 3.84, 3.5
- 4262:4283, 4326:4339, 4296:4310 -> 1.8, 3.78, 3.86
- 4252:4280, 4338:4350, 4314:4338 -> 0.7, 3.72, 4.04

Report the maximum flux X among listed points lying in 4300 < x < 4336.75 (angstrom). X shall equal 4.479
